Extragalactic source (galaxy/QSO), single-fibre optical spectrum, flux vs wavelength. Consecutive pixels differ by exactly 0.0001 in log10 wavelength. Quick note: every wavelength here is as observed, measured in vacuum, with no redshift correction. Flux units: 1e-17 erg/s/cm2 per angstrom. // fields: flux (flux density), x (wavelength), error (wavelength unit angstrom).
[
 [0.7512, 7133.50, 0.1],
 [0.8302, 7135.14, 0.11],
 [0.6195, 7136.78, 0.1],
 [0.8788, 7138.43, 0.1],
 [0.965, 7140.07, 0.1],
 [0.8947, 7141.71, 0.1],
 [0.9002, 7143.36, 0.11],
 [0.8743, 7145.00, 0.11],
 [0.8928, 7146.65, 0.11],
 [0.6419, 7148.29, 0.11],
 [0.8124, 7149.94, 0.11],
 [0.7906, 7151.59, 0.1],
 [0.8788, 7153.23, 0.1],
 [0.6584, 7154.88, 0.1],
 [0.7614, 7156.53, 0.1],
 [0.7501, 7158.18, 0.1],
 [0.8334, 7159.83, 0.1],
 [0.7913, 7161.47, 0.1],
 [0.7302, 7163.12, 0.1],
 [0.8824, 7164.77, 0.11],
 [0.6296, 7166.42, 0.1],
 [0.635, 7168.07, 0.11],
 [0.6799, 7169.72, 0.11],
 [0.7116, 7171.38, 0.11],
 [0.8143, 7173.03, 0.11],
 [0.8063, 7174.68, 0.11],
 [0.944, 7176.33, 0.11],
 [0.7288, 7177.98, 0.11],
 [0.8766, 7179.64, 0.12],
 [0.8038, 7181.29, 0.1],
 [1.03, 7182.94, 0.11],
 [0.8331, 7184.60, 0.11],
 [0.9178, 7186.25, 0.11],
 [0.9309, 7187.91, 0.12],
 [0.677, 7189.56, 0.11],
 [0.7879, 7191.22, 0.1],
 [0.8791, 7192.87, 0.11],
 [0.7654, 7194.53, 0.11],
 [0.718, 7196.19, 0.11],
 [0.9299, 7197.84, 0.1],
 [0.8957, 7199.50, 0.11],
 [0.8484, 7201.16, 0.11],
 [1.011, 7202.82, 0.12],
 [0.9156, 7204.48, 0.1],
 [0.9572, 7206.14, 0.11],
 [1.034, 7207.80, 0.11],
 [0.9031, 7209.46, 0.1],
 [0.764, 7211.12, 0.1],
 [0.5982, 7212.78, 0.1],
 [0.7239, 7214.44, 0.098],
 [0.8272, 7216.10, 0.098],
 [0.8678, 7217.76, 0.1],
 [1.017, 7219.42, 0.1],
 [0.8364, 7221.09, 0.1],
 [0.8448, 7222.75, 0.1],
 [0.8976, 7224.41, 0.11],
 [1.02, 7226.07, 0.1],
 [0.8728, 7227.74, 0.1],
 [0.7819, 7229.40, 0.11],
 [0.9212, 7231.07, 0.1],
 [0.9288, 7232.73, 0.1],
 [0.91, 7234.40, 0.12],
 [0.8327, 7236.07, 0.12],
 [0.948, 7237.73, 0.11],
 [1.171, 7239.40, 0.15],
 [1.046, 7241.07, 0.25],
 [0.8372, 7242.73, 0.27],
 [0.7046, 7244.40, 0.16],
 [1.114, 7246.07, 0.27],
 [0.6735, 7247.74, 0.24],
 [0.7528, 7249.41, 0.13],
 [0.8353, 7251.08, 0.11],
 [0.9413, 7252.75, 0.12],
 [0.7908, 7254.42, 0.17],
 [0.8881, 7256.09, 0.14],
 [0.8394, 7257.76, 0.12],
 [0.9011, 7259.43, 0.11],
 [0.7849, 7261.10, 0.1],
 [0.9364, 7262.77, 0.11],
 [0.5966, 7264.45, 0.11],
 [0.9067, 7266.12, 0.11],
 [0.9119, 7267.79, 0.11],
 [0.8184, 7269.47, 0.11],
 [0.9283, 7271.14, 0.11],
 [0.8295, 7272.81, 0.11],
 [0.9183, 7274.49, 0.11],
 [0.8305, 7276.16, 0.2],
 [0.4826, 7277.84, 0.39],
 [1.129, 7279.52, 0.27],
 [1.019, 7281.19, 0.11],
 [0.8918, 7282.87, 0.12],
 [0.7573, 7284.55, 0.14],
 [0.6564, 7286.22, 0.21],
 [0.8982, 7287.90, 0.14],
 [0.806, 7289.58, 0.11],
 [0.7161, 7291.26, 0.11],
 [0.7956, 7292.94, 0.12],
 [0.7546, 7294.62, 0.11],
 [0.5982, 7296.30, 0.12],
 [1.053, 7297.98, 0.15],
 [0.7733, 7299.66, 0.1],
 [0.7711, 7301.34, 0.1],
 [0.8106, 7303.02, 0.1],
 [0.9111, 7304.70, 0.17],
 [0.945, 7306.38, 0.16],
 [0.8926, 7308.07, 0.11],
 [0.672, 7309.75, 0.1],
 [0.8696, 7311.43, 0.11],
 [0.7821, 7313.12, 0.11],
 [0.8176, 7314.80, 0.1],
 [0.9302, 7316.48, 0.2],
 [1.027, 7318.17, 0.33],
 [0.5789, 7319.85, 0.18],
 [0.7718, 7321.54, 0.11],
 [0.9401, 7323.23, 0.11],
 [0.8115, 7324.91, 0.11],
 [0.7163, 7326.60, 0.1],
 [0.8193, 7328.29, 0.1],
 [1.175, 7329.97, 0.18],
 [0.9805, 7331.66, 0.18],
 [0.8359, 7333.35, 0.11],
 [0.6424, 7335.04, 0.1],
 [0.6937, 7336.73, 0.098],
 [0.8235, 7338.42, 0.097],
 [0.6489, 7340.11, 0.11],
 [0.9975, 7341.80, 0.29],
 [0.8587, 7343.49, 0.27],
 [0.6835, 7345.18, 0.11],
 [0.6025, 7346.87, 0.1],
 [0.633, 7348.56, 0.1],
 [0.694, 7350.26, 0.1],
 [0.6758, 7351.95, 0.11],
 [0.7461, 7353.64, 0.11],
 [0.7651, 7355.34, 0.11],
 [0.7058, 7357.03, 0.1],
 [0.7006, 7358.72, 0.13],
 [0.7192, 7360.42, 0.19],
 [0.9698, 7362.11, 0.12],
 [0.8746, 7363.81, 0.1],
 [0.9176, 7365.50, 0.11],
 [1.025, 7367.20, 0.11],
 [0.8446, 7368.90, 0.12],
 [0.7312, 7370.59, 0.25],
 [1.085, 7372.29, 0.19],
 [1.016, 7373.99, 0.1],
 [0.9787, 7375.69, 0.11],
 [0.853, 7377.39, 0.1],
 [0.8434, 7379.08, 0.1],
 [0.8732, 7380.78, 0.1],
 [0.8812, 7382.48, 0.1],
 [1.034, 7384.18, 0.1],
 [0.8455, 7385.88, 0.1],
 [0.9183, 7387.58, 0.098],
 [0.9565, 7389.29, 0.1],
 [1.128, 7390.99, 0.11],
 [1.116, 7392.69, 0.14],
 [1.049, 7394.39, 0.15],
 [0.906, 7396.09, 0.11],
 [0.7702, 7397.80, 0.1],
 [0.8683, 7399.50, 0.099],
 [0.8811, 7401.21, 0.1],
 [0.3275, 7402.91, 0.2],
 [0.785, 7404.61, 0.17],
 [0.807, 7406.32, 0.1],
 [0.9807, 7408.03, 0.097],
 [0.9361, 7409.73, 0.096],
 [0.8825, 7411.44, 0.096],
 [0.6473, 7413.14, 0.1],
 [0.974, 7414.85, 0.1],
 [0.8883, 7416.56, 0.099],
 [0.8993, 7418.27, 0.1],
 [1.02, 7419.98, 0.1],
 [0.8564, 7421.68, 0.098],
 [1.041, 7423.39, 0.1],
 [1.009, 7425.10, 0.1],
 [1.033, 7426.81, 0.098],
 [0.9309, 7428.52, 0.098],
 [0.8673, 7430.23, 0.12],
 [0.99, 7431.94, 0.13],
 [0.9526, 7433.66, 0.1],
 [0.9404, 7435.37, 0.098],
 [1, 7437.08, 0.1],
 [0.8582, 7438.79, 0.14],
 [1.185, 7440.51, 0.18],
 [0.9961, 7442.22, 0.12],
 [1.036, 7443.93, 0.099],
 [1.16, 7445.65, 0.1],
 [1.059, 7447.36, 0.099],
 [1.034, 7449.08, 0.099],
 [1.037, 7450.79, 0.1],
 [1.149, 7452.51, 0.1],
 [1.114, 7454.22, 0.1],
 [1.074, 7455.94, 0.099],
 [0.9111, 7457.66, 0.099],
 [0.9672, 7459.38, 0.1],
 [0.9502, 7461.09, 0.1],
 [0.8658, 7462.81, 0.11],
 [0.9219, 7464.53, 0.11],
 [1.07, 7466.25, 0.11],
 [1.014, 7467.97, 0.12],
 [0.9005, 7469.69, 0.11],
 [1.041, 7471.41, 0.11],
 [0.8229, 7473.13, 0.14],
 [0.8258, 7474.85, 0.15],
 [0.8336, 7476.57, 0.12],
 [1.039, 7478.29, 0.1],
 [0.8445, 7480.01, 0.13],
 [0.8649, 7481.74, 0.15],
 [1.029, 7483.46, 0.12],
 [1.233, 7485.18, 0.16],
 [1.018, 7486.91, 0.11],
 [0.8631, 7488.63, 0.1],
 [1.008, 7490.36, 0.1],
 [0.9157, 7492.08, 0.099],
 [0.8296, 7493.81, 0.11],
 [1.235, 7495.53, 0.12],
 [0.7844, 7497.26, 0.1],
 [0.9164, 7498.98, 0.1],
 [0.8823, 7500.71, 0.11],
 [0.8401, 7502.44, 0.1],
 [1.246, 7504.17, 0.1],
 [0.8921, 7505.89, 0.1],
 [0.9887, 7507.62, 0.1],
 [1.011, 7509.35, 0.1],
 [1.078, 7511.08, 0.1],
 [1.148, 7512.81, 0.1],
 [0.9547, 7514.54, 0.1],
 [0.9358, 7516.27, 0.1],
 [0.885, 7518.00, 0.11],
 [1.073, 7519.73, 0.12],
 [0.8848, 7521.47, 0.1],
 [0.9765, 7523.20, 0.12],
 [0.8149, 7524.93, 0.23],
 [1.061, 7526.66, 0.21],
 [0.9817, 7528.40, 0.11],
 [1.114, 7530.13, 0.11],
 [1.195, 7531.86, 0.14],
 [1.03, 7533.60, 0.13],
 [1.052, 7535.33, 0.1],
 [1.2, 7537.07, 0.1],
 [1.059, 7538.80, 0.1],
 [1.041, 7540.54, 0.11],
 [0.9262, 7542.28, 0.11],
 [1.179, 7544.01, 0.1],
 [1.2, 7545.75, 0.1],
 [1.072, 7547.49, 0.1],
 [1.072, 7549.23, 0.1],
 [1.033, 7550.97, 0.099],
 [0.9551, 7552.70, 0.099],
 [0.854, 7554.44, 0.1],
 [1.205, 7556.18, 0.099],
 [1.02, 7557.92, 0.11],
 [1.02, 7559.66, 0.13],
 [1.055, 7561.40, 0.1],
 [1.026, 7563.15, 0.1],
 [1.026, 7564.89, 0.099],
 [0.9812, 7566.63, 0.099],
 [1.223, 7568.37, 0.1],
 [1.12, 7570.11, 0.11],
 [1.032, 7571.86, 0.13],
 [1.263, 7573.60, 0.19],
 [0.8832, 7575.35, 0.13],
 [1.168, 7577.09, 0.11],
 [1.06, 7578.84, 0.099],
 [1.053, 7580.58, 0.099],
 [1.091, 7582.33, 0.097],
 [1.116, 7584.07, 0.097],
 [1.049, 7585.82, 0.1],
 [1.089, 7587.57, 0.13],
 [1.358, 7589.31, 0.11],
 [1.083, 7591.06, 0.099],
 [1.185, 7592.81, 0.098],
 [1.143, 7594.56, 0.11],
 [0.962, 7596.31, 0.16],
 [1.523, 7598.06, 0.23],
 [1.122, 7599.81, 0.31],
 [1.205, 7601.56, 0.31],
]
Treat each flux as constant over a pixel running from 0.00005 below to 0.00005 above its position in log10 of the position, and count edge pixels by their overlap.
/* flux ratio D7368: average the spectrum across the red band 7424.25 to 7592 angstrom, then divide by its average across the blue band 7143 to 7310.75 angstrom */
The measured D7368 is 1.21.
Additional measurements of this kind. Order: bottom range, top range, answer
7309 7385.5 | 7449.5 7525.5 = 1.17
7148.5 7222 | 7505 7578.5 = 1.27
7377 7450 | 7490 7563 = 1.09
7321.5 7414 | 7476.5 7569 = 1.20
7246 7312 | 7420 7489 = 1.18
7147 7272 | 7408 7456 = 1.17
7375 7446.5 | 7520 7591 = 1.15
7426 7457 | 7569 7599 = 1.10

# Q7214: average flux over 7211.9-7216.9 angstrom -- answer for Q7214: 0.717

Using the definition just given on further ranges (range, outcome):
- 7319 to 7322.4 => 0.677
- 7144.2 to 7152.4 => 0.802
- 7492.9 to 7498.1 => 0.95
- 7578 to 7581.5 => 1.06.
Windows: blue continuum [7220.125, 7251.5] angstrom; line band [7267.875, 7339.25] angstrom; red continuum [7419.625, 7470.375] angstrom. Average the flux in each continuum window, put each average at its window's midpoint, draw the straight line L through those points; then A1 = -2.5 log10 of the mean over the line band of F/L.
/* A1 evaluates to 0.12 mag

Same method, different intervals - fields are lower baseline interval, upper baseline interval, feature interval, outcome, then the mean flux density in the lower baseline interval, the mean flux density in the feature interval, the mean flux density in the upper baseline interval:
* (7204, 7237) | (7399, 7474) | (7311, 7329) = 0.11 mag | 0.873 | 0.823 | 0.948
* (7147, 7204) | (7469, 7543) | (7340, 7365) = 0.19 mag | 0.807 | 0.757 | 0.984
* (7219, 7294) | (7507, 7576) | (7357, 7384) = 0.06 mag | 0.864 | 0.885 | 1.04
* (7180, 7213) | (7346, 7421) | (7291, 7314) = 0.06 mag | 0.865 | 0.813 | 0.858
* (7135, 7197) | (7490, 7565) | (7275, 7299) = 0.08 mag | 0.804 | 0.815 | 1.02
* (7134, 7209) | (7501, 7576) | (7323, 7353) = 0.17 mag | 0.826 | 0.787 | 1.04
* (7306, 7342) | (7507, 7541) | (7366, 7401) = -0.06 mag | 0.831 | 0.935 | 1.02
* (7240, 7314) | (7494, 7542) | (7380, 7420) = 0.04 mag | 0.837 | 0.888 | 1.01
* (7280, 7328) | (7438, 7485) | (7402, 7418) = 0.16 mag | 0.823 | 0.807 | 0.989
